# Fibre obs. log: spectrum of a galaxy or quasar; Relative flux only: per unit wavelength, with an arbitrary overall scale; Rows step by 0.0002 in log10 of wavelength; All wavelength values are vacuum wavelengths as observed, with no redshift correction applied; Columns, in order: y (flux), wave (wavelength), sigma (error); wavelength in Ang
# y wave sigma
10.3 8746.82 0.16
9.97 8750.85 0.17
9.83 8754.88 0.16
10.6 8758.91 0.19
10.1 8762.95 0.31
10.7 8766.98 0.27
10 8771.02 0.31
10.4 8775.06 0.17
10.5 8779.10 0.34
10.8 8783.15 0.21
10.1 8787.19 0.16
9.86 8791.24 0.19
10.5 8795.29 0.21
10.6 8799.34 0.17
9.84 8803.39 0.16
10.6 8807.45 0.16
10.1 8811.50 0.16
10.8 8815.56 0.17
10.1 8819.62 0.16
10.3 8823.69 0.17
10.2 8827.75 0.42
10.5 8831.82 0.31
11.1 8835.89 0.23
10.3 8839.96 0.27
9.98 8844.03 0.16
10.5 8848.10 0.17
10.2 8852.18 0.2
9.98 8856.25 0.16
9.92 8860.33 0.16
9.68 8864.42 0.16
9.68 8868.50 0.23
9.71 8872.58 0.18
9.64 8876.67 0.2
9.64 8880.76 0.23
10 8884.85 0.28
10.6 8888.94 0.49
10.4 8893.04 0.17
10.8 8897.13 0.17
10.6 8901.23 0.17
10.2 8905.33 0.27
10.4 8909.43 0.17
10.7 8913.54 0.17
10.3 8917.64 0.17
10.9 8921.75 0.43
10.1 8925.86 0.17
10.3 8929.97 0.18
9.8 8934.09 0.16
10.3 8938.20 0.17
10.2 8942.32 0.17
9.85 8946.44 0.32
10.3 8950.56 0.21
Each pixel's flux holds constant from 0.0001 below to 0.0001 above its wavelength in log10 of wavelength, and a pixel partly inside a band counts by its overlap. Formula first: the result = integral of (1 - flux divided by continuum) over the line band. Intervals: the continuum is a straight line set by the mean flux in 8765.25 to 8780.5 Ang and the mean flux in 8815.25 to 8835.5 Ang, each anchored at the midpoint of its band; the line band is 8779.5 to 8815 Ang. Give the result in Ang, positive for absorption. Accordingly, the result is 0.2 Ang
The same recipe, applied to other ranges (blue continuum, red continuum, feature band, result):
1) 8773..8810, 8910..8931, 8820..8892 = 2.0 Ang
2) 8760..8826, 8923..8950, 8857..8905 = 0.7 Ang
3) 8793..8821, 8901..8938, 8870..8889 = 0.9 Ang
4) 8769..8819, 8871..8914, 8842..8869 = 0.7 Ang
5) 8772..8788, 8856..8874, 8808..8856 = -1.6 Ang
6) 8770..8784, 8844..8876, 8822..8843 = -0.7 Ang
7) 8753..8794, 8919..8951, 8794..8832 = -0.3 Ang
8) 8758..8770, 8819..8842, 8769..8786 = 0.0 Ang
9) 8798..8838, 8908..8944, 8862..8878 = 1.1 Ang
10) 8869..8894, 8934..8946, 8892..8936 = -1.6 Ang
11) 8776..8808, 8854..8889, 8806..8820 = -0.3 Ang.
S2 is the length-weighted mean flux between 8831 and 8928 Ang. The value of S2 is 10.2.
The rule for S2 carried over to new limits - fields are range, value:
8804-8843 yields 10.4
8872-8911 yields 10.2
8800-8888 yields 10.1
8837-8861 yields 10.2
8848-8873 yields 9.93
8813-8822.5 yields 10.4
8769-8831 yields 10.3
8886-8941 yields 10.4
